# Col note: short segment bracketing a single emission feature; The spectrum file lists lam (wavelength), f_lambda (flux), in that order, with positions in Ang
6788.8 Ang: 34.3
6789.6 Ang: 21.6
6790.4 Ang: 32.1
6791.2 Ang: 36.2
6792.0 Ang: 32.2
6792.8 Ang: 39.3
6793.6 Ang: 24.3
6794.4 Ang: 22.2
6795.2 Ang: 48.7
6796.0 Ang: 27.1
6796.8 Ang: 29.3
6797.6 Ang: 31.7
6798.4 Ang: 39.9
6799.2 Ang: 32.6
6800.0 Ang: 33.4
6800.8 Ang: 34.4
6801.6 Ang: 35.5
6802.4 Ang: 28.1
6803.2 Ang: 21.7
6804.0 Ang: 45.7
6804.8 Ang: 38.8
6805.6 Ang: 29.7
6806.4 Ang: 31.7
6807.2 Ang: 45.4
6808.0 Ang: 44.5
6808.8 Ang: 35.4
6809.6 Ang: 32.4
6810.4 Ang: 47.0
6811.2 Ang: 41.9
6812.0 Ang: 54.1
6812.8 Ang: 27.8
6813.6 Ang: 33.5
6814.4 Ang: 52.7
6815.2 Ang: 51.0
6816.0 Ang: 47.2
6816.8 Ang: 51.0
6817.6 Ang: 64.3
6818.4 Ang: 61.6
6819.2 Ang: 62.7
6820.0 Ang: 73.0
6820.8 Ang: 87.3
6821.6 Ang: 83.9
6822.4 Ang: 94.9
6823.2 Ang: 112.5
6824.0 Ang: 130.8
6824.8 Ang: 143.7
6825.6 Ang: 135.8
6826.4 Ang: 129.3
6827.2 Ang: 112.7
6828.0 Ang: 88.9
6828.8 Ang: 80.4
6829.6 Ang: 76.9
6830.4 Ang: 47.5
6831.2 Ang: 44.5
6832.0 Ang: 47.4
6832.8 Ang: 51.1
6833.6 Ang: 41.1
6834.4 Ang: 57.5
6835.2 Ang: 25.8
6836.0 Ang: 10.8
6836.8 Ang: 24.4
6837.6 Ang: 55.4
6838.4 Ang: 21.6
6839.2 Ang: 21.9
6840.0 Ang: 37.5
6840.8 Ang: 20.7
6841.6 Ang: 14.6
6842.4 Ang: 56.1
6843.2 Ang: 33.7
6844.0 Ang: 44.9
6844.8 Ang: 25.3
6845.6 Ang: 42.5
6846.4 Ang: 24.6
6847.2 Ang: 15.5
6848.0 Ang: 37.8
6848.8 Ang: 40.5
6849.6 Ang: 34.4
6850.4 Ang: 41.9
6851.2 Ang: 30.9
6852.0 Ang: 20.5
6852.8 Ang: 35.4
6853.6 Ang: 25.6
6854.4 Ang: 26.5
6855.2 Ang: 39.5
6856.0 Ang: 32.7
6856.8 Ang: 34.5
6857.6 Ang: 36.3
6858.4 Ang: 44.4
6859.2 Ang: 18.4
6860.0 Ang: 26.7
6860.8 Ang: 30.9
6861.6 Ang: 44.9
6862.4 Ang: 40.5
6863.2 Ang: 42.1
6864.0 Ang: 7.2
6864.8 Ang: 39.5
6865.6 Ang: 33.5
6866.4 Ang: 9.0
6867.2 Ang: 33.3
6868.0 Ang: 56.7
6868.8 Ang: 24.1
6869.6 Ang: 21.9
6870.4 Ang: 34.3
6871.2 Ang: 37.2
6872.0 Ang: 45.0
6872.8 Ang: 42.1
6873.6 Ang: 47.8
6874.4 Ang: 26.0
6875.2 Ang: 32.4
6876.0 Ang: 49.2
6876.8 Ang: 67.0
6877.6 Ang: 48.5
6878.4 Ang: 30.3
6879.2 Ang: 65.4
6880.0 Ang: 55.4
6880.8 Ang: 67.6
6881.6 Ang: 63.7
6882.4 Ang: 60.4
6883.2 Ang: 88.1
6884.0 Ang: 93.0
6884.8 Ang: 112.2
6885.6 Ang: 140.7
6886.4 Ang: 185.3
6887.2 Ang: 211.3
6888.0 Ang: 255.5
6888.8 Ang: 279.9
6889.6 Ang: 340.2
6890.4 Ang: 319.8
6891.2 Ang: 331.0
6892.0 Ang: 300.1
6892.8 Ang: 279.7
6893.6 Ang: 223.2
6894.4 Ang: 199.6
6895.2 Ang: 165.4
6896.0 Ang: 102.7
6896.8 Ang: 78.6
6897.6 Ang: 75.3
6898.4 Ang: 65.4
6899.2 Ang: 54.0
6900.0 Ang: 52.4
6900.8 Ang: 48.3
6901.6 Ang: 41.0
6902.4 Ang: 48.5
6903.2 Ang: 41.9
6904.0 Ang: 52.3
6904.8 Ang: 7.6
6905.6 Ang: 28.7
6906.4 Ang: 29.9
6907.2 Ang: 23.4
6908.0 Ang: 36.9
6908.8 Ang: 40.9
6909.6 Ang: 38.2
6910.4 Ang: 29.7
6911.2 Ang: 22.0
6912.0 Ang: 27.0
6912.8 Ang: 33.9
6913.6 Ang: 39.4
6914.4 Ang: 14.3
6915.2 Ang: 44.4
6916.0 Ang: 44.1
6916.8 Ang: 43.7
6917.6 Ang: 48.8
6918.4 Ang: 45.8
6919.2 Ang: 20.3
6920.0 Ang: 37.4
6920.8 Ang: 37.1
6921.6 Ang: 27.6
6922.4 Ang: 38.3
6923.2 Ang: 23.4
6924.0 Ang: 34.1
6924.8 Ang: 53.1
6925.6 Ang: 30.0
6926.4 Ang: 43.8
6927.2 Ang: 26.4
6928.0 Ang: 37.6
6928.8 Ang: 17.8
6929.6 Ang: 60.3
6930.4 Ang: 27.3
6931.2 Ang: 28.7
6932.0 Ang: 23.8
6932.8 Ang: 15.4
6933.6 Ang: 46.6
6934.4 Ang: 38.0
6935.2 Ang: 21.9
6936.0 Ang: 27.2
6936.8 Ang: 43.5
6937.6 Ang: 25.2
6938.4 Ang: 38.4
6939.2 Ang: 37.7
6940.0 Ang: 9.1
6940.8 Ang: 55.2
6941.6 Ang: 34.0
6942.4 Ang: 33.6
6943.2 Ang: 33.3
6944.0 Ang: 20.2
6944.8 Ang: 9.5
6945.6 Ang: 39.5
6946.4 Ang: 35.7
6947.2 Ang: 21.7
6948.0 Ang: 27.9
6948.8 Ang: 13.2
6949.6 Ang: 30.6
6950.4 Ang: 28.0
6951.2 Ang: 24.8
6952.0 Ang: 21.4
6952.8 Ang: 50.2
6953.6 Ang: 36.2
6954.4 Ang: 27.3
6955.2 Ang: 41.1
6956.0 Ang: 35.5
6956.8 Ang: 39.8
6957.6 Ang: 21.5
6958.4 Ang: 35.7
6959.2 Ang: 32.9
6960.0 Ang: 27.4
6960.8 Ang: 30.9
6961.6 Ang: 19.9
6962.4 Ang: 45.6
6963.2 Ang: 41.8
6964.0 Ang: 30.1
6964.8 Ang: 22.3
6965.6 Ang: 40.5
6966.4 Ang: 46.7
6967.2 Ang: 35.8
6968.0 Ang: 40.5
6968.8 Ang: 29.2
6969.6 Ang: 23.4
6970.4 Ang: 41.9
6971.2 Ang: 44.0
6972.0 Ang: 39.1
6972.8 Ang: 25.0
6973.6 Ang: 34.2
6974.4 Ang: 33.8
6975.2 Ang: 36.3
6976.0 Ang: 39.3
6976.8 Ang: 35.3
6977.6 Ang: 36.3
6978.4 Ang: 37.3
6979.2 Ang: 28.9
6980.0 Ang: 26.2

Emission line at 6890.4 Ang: [O III]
